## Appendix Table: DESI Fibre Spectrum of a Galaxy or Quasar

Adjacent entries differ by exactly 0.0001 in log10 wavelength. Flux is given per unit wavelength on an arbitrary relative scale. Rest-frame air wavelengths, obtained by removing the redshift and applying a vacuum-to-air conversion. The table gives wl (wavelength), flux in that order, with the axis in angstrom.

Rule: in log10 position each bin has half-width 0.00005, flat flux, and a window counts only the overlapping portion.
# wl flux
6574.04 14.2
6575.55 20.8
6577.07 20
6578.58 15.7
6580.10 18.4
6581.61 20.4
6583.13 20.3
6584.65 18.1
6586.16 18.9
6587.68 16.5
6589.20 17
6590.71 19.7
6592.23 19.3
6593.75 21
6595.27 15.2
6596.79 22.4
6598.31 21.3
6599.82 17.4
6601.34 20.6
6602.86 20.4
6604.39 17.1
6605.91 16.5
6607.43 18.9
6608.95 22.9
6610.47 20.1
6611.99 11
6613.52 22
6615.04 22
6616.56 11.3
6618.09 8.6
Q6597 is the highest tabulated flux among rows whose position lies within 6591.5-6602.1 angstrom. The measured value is 22.4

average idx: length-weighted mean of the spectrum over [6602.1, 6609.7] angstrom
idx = 19.1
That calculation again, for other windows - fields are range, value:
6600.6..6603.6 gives 20.5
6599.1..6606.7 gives 18.4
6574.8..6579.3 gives 18.9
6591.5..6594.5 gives 20.1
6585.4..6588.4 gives 17.7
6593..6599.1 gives 20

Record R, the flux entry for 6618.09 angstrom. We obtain 8.6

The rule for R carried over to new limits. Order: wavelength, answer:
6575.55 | 20.8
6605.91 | 16.5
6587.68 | 16.5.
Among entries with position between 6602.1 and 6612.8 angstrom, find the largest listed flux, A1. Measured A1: 22.9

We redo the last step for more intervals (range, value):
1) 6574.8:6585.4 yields 20.8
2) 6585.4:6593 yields 19.7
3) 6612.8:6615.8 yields 22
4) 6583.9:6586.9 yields 18.9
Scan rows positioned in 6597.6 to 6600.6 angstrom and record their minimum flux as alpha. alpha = 17.4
